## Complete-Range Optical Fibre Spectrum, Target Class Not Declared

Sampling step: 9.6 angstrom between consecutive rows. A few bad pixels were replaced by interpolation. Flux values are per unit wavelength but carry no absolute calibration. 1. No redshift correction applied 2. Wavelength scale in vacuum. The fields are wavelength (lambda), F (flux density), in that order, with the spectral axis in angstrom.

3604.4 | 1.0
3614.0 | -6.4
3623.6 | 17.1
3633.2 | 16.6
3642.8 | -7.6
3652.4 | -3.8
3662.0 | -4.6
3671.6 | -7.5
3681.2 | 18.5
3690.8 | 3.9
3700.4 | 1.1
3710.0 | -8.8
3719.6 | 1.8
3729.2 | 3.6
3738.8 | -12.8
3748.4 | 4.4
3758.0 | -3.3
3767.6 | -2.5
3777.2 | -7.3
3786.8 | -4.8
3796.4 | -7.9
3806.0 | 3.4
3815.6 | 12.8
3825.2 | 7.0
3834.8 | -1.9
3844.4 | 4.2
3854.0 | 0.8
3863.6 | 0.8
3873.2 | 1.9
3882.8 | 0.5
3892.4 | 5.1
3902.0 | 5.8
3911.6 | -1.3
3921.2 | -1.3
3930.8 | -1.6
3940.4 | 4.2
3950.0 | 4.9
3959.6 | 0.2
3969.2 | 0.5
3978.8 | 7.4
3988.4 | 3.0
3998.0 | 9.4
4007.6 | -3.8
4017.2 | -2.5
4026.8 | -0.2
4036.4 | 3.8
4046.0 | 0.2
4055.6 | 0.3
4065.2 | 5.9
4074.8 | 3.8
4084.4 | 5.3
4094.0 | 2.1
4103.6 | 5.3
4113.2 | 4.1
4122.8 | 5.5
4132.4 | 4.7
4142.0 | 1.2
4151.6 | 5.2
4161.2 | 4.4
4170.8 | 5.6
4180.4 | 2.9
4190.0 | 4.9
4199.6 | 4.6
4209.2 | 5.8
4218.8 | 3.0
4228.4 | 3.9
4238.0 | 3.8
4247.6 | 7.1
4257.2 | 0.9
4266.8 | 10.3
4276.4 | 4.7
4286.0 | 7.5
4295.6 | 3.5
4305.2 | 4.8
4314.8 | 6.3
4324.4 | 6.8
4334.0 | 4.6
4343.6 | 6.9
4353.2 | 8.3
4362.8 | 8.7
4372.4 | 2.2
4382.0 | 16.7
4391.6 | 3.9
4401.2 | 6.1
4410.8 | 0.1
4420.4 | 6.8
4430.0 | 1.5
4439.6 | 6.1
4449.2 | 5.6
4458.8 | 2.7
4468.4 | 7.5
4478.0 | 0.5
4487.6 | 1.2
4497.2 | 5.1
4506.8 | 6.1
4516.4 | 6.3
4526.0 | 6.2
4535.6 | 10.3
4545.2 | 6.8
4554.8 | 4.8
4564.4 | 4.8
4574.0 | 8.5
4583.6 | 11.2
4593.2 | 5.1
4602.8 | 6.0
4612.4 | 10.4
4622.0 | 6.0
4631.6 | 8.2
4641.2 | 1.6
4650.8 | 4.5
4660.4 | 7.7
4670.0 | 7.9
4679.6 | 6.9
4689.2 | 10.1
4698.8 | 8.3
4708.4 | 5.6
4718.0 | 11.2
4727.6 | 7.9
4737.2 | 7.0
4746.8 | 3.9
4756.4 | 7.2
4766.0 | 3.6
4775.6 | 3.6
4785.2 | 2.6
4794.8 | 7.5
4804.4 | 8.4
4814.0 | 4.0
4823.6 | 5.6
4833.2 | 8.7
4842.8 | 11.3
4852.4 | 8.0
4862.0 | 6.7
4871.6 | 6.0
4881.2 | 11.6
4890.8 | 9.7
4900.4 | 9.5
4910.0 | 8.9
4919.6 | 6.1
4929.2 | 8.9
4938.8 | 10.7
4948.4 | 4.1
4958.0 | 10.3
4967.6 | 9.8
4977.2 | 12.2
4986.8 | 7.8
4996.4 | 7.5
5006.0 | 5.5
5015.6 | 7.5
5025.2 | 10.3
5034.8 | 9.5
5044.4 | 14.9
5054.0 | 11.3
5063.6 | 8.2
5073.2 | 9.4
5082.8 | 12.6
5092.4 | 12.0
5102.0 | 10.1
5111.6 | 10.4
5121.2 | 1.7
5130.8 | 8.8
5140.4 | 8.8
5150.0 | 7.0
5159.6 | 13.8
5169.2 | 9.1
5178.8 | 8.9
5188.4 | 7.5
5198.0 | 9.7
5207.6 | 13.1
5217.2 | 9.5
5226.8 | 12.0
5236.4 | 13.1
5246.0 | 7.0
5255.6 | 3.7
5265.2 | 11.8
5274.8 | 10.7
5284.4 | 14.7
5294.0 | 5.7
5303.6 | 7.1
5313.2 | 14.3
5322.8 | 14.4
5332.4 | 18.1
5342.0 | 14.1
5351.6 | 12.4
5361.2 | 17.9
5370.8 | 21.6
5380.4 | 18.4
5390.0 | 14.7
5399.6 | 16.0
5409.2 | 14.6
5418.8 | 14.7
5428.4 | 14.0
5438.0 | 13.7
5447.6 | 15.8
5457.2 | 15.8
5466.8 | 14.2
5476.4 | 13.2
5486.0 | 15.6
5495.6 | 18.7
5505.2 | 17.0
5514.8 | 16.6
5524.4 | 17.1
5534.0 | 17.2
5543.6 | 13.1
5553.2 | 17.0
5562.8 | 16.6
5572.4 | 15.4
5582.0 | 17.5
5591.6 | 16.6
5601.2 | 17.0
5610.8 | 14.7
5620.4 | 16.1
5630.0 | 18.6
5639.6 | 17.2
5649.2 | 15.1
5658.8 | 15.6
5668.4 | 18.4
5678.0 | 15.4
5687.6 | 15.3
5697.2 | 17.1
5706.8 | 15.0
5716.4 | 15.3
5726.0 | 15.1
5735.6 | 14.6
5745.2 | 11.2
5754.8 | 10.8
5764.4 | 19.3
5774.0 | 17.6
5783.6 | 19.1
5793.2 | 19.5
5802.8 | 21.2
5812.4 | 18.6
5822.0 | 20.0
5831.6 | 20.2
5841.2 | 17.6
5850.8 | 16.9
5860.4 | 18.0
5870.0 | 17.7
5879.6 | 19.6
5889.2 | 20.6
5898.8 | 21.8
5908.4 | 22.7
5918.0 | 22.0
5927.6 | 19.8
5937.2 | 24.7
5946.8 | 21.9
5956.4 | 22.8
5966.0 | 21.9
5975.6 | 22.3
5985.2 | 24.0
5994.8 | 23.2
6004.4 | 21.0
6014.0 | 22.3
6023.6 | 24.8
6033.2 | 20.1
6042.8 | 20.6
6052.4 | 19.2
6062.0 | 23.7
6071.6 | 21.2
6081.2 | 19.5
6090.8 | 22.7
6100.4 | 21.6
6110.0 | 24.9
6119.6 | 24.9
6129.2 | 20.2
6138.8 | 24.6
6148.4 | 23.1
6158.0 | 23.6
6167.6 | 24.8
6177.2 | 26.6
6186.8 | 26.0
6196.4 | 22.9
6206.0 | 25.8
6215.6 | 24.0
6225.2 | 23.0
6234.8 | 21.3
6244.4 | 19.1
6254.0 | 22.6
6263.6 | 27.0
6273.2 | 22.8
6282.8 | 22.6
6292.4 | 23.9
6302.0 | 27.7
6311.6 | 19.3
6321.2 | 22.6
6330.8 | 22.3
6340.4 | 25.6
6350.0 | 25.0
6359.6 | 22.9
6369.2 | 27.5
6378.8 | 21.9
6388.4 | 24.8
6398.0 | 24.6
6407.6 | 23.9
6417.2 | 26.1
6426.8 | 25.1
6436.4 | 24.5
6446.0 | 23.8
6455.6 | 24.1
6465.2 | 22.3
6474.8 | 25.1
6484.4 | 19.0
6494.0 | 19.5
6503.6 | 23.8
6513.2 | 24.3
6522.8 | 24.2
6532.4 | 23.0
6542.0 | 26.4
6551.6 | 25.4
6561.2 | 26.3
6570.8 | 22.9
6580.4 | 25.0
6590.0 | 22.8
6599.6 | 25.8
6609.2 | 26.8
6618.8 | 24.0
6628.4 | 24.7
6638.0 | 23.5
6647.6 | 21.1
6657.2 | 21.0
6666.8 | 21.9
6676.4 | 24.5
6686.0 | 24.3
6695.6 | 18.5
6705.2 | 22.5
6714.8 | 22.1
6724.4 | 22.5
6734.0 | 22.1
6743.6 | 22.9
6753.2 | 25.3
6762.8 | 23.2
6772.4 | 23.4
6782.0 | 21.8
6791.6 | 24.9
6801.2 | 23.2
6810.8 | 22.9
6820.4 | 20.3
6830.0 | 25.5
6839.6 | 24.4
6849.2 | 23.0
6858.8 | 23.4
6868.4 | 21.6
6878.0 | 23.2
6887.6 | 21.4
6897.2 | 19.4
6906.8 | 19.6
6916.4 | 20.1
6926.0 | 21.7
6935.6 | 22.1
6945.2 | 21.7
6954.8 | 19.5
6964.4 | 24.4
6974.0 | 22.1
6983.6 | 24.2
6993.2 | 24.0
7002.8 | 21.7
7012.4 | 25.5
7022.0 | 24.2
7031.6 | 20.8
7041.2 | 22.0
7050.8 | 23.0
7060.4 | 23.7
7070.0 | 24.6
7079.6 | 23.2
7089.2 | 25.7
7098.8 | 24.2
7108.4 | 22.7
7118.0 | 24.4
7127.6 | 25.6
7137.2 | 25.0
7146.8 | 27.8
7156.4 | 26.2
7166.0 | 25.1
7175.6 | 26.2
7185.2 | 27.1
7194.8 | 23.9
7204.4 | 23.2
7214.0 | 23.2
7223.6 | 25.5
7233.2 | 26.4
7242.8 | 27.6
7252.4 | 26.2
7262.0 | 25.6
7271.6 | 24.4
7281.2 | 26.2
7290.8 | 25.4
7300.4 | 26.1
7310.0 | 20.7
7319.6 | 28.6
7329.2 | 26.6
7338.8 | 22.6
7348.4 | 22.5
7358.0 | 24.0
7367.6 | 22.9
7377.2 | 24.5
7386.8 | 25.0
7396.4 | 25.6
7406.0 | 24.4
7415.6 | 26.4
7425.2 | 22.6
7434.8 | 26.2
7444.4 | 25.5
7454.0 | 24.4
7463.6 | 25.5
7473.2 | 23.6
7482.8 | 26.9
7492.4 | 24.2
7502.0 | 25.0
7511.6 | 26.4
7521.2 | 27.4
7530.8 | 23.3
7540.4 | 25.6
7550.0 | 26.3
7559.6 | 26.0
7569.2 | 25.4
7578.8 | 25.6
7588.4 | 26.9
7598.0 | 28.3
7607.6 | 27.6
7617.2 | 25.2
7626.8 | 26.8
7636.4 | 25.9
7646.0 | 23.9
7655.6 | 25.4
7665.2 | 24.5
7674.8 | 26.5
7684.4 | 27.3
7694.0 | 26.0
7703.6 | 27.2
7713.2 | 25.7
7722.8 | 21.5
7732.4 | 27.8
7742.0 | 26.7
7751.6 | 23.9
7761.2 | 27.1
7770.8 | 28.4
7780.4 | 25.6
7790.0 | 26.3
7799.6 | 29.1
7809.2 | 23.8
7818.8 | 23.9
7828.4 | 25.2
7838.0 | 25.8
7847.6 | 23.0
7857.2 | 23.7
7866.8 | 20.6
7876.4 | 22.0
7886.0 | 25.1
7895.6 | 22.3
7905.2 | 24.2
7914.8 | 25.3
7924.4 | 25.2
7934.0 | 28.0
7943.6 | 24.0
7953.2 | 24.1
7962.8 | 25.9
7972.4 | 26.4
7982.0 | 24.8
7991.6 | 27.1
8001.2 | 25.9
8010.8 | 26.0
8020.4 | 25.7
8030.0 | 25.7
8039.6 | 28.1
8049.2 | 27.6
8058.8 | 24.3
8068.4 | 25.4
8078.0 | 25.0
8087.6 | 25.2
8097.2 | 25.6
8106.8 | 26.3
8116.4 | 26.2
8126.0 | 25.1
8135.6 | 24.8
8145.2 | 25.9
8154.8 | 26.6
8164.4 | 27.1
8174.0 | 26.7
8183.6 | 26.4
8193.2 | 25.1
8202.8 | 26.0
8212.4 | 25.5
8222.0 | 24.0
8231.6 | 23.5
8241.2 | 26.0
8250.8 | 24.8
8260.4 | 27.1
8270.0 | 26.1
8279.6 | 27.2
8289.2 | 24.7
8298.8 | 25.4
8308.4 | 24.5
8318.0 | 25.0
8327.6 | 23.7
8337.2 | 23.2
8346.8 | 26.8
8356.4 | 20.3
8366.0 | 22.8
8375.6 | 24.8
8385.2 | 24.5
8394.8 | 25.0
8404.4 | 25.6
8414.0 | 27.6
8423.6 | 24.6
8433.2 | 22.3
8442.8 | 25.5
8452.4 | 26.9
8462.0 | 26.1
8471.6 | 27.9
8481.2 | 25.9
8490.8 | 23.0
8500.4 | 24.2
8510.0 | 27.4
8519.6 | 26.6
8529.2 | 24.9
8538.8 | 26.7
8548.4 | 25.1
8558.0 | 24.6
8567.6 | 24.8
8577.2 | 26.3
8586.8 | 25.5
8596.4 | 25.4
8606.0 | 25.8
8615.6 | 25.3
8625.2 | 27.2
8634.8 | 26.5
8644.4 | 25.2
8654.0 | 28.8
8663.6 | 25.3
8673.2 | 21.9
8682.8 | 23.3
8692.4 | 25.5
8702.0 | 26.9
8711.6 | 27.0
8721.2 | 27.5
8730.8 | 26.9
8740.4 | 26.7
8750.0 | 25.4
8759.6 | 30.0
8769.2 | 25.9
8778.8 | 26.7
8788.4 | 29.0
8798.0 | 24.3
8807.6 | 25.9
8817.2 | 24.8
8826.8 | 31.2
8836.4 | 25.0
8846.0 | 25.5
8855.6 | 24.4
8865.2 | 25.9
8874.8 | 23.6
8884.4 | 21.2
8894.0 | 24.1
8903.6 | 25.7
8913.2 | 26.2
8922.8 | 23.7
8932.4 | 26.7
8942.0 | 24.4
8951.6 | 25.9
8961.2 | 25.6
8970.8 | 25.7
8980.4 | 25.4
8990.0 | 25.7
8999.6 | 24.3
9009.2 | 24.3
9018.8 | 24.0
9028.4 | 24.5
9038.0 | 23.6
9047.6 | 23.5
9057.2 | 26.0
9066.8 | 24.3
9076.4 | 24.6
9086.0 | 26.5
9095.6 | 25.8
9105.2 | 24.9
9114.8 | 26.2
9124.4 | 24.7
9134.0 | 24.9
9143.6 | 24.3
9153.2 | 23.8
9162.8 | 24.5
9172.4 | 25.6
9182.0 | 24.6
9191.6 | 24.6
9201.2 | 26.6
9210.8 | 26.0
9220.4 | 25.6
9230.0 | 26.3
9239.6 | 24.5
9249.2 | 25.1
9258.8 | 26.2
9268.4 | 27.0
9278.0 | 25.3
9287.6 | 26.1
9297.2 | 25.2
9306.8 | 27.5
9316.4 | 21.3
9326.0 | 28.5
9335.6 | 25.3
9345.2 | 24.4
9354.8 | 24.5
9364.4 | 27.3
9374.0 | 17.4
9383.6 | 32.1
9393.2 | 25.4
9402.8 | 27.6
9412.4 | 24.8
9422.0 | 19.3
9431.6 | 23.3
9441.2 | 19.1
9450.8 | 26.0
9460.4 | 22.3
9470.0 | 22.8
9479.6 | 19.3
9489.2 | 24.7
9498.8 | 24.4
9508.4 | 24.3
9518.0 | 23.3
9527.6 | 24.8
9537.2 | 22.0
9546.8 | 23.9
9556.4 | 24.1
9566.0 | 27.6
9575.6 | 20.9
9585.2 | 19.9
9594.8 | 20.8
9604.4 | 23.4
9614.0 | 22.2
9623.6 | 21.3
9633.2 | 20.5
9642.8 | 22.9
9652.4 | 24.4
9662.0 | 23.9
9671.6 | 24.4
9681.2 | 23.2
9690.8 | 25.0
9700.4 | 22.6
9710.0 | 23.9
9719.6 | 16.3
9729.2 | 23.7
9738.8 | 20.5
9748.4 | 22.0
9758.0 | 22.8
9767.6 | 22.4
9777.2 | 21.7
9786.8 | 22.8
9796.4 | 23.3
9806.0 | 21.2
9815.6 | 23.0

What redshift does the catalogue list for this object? 0.33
